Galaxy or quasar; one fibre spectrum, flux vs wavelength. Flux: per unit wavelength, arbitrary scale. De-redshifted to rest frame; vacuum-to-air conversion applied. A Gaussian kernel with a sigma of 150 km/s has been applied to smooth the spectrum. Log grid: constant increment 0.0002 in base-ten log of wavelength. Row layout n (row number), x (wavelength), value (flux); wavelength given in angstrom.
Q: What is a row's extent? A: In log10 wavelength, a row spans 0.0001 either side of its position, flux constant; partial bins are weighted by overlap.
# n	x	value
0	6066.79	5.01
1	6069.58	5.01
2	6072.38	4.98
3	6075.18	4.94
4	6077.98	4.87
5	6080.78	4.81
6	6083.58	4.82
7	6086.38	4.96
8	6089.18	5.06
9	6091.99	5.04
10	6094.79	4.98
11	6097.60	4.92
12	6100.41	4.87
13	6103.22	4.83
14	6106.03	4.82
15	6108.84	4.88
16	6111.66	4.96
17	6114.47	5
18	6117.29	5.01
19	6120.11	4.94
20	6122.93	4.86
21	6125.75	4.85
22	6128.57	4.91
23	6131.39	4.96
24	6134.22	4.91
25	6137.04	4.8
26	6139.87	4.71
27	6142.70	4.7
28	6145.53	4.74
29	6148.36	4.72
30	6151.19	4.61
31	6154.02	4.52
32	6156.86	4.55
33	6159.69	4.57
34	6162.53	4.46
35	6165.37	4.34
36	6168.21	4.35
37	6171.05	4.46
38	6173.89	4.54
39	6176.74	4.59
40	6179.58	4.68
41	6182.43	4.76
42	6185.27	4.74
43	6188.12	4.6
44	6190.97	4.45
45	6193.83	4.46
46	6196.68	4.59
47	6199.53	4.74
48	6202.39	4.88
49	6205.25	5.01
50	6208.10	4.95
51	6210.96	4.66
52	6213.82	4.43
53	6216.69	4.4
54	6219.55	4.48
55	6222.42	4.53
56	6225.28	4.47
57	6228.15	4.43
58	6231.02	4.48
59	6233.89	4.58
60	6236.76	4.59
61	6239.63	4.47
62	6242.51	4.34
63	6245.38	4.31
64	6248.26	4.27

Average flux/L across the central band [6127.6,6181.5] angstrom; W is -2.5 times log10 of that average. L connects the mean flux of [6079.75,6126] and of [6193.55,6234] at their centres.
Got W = 0.03 mag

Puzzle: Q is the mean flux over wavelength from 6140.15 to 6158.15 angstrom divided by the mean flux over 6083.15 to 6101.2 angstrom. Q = 0.9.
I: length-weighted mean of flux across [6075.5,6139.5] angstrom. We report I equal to 4.91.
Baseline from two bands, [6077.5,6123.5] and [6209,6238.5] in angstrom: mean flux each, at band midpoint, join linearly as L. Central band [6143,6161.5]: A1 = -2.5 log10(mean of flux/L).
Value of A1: 0.03 mag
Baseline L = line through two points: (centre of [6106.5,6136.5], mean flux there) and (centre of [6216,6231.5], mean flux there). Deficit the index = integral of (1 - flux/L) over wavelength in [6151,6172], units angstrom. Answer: 1.2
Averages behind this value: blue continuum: 4.92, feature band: 4.48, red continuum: 4.47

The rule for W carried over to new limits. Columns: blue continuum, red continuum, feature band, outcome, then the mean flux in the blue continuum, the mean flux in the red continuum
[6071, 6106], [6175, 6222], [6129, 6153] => 0.00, 4.92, 4.65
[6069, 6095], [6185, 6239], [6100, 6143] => -0.01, 4.94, 4.6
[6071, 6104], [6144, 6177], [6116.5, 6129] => -0.04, 4.92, 4.54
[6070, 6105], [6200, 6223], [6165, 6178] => 0.07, 4.92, 4.67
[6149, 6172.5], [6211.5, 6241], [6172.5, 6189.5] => -0.04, 4.49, 4.49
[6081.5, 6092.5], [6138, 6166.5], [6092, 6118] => -0.01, 4.96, 4.6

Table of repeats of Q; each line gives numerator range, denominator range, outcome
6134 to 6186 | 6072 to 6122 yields 0.94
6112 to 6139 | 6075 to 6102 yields 1.00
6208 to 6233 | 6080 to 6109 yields 0.92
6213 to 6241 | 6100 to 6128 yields 0.92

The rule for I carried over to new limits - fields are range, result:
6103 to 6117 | 4.91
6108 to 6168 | 4.75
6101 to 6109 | 4.84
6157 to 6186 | 4.55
